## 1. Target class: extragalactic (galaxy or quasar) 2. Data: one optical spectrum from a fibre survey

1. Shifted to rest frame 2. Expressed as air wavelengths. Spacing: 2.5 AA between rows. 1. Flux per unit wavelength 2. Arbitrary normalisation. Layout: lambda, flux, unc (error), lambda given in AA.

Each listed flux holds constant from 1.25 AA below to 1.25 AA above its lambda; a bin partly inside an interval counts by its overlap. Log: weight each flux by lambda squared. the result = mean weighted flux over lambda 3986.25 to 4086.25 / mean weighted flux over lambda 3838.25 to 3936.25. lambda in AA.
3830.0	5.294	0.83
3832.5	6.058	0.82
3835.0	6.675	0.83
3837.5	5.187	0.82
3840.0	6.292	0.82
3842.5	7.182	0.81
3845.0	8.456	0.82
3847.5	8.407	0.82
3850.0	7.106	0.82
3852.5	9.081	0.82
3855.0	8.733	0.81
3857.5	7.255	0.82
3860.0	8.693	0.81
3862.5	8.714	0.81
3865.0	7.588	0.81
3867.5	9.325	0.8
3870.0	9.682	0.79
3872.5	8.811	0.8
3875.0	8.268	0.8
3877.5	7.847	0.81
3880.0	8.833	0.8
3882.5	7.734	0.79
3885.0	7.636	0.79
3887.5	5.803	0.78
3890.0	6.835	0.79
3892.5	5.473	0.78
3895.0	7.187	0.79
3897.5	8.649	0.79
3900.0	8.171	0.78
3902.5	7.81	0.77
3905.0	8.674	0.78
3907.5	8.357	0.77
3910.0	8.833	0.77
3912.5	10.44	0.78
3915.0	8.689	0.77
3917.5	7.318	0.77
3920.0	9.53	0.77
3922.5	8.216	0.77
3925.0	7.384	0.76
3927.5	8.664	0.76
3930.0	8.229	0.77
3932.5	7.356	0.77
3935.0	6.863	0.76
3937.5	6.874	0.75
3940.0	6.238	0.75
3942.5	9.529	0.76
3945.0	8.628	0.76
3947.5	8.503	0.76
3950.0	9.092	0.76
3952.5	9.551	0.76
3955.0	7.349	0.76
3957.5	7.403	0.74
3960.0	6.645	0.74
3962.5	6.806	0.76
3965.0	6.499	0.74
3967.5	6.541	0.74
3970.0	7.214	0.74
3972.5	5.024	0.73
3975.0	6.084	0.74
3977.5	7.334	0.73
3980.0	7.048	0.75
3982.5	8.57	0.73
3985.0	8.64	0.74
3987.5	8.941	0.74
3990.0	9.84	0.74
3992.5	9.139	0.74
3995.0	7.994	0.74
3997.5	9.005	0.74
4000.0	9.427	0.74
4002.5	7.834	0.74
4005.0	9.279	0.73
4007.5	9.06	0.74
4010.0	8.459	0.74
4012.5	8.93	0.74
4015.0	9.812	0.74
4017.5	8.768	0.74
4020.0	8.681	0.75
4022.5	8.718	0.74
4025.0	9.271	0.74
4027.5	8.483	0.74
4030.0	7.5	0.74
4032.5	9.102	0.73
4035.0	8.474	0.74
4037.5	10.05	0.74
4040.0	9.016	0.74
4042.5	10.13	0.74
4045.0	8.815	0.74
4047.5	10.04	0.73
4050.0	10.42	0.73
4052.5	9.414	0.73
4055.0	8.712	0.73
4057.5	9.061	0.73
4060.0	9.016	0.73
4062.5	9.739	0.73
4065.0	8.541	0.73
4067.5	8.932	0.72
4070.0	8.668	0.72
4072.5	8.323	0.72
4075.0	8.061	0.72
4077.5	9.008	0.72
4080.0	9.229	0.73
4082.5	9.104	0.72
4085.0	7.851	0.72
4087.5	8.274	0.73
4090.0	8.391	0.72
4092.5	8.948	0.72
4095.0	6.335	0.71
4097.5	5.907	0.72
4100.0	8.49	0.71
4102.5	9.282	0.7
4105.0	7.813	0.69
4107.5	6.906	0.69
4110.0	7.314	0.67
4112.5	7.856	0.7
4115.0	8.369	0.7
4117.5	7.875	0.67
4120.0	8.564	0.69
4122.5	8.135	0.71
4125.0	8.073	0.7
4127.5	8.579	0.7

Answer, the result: 1.20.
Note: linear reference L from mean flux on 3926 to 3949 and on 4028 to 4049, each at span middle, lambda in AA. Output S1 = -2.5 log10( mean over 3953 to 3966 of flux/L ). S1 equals 0.15 mag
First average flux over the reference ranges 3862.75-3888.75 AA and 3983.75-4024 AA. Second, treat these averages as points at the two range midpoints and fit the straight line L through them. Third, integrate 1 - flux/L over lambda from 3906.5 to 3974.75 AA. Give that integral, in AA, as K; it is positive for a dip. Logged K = 5.8 AA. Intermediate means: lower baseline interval 8.17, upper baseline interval 8.91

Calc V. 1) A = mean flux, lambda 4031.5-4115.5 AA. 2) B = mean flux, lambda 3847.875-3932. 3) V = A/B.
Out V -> 1.1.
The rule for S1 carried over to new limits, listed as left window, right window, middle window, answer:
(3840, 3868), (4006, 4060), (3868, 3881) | -0.064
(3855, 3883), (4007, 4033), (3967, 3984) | 0.255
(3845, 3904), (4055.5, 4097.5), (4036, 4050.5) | -0.151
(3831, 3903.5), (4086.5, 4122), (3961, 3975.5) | 0.215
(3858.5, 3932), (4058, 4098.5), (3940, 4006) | 0.043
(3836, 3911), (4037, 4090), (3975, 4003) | 0.019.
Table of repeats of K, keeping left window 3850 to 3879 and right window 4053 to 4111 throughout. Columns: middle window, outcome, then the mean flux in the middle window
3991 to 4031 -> -1.83 AA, 8.79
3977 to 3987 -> 0.48 AA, 8.02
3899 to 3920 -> -0.35 AA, 8.6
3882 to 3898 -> 2.90 AA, 6.94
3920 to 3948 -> 1.75 AA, 7.92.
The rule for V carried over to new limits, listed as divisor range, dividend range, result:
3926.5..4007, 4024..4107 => 1.11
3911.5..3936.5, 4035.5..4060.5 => 1.15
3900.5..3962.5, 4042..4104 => 1.07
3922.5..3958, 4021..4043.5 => 1.12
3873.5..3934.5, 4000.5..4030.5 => 1.10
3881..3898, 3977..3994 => 1.22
